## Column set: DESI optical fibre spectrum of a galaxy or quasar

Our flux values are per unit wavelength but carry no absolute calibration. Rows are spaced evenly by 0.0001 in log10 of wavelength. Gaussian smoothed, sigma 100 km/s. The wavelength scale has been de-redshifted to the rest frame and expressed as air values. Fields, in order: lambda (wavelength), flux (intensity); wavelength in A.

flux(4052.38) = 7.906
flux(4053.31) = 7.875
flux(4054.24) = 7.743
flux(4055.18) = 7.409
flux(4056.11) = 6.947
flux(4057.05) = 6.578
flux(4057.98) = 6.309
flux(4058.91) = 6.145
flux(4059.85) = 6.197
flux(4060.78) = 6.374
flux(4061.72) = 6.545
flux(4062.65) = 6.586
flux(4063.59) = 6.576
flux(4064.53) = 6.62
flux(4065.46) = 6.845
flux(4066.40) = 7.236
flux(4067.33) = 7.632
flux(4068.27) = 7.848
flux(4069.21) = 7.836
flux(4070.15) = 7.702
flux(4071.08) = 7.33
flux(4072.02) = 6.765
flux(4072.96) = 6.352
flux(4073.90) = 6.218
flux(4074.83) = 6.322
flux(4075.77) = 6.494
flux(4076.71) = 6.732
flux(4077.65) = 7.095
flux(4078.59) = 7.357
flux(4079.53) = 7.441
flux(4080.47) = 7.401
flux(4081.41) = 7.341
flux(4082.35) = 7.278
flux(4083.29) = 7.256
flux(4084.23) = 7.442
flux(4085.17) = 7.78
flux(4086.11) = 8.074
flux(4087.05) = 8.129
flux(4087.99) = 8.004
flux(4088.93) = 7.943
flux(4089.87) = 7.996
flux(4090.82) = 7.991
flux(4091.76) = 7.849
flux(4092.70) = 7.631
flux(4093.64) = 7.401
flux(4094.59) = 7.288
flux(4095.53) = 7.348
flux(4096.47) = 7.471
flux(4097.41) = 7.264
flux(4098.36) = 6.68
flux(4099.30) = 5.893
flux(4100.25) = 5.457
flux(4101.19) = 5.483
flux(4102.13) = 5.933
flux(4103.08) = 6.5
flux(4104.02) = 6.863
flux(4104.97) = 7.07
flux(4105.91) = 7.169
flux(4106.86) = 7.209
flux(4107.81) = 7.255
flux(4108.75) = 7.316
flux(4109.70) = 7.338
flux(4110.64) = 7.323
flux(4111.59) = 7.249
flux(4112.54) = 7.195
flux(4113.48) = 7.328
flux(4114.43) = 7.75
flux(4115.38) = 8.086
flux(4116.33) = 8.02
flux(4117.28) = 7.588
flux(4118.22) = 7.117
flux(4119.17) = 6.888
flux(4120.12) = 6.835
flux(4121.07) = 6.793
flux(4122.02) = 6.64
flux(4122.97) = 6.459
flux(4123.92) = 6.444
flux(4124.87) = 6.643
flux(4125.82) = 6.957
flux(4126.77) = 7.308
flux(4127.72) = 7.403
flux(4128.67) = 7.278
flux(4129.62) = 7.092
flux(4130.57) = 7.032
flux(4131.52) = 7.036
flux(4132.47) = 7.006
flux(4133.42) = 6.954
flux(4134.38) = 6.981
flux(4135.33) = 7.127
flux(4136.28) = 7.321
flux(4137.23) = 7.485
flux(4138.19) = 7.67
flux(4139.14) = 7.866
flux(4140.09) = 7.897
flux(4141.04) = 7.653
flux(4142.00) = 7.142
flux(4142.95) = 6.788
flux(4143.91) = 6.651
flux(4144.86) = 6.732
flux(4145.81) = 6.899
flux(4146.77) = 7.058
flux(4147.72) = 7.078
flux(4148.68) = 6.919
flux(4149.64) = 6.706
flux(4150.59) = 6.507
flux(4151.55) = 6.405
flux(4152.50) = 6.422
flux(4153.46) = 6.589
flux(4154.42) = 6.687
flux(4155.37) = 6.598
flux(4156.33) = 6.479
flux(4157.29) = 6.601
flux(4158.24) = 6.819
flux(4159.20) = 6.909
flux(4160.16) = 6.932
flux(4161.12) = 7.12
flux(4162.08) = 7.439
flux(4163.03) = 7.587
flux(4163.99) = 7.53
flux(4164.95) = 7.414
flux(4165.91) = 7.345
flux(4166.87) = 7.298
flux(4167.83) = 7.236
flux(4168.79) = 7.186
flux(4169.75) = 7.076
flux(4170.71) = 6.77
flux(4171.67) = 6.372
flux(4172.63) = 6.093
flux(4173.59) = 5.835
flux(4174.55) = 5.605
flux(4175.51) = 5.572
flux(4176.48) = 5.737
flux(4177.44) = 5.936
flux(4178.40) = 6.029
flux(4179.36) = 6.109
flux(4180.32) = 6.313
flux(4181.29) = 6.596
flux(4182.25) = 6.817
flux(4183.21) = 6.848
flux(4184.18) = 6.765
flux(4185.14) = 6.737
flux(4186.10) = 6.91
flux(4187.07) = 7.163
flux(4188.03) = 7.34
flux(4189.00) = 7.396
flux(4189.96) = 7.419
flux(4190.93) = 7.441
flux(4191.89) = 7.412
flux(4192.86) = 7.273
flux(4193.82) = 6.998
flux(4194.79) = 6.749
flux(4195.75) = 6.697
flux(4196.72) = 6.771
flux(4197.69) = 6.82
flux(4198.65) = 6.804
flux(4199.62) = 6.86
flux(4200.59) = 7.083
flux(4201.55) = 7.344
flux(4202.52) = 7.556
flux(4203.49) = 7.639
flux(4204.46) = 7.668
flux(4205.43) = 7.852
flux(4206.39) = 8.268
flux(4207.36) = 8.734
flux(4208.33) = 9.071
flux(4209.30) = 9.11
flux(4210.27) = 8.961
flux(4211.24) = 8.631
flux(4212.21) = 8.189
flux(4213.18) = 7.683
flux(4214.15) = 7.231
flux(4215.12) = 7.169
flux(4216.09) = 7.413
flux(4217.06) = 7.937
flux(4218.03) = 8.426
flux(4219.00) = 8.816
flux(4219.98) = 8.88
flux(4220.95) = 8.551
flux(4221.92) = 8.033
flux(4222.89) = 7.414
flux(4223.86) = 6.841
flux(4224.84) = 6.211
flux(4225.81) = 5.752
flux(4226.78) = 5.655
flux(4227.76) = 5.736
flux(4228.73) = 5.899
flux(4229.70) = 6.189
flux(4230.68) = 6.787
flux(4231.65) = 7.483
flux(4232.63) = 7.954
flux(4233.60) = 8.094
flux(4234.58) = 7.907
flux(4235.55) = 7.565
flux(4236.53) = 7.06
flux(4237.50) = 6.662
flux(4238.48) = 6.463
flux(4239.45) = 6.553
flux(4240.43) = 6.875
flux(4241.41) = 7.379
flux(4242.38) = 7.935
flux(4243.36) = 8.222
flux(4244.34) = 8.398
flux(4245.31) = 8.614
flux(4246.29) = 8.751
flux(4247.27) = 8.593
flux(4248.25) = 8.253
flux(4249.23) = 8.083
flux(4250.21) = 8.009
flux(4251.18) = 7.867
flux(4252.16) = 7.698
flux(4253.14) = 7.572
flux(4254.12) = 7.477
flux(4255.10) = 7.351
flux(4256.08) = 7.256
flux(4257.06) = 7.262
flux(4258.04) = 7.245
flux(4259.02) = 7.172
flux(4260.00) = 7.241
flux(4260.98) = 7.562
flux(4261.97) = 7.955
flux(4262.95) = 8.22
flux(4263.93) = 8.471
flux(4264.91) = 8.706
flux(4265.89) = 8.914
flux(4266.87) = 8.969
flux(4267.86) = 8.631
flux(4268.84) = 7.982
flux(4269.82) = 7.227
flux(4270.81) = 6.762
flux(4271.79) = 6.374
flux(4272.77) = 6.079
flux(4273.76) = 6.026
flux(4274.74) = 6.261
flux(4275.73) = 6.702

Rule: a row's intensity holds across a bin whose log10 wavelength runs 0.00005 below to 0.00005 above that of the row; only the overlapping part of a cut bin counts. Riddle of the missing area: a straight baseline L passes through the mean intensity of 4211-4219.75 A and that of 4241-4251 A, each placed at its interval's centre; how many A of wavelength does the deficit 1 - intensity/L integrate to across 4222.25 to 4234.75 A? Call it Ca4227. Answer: 2.0 A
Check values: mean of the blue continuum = 7.95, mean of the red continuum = 8.23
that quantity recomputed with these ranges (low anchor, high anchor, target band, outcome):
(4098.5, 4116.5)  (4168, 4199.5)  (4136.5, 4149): -0.7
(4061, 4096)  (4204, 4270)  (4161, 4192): 3.1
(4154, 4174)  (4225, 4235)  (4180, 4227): -4.5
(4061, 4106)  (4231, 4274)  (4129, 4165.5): 1.4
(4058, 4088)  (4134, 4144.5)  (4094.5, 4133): 1.2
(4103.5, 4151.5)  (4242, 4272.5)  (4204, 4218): -1.0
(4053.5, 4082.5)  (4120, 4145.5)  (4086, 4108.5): -0.4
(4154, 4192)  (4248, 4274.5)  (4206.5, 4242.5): -1.1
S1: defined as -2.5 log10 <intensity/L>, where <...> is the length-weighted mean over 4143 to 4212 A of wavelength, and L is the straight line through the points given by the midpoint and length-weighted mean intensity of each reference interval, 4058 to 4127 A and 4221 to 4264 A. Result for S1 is 0.04 mag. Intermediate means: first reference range 7.09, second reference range 7.41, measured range 7.02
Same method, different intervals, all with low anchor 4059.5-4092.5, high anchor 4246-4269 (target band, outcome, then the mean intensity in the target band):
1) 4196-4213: -0.01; 7.83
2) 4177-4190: 0.14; 6.72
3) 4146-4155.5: 0.13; 6.7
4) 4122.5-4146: 0.05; 7.12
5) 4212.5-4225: 0.00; 7.78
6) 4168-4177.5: 0.21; 6.26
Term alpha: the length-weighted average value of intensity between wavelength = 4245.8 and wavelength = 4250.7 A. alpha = 8.34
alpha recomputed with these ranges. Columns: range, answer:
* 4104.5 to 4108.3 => 7.18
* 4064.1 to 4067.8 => 7.1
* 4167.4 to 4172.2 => 6.92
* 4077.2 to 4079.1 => 7.23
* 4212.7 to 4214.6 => 7.46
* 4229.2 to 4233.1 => 7.09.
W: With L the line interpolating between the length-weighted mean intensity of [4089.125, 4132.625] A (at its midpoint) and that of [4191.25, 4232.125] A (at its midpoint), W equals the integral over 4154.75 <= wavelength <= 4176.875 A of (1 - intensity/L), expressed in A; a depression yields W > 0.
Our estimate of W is 1.6 A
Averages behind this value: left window 7.09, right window 7.44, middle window 6.77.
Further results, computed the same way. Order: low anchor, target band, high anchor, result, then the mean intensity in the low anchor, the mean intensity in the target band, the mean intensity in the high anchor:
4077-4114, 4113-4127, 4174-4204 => 0.0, 7.23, 7.12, 6.8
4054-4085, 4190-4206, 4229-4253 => 0.6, 6.97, 7.2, 7.63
